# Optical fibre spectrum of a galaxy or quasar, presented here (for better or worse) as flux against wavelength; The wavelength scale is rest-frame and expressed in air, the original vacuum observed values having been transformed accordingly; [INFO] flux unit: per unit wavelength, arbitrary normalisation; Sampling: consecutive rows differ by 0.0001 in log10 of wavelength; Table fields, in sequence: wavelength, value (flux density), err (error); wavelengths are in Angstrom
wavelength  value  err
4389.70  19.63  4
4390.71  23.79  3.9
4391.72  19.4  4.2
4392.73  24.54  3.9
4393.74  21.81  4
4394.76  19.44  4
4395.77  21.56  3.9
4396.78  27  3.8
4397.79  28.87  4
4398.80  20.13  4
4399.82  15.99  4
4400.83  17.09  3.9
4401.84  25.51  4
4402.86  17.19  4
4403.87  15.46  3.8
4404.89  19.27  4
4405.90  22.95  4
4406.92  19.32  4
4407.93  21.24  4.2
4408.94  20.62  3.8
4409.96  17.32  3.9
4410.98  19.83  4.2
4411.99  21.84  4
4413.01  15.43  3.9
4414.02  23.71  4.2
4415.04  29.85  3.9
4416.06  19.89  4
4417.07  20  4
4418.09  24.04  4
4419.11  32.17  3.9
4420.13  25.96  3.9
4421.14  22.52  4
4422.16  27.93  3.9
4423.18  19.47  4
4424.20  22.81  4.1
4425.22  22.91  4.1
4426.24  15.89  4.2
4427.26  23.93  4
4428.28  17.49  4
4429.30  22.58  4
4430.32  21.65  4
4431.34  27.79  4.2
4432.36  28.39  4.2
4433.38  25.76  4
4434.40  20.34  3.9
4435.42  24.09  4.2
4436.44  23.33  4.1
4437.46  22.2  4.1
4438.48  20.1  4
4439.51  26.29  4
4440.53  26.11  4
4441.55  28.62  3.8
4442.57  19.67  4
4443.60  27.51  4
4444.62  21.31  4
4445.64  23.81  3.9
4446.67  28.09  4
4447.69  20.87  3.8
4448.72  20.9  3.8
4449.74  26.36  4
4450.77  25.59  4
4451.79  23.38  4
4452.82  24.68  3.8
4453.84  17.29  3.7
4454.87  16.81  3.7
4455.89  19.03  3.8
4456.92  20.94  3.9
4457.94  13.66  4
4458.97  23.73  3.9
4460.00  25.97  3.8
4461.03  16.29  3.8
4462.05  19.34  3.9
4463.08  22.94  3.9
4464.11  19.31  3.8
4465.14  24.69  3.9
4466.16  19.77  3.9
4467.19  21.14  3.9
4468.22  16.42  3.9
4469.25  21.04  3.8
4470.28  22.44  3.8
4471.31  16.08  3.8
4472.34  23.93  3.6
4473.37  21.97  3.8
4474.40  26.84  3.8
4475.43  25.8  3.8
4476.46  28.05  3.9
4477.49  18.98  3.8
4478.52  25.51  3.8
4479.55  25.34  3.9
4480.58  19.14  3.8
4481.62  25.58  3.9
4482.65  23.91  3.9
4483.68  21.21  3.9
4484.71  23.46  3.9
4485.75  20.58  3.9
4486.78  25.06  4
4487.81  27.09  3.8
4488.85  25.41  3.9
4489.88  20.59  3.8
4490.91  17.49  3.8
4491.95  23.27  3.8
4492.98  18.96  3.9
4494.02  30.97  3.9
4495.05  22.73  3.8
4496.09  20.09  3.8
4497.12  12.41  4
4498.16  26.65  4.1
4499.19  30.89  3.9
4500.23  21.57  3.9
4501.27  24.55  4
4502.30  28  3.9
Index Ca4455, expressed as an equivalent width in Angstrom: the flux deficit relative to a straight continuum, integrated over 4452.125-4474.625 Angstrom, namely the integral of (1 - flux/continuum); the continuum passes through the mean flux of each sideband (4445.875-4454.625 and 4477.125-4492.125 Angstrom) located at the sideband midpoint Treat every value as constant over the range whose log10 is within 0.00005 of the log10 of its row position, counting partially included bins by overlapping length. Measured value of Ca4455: 2.4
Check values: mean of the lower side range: 23.2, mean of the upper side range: 22.9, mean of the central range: 20.6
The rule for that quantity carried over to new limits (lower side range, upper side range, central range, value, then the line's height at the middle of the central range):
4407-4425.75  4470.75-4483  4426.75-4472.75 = 1.5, 23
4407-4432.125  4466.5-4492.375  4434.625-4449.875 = -0.9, 22.5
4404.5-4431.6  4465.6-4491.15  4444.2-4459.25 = 0.4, 22.4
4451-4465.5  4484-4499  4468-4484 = -0.8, 21.7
